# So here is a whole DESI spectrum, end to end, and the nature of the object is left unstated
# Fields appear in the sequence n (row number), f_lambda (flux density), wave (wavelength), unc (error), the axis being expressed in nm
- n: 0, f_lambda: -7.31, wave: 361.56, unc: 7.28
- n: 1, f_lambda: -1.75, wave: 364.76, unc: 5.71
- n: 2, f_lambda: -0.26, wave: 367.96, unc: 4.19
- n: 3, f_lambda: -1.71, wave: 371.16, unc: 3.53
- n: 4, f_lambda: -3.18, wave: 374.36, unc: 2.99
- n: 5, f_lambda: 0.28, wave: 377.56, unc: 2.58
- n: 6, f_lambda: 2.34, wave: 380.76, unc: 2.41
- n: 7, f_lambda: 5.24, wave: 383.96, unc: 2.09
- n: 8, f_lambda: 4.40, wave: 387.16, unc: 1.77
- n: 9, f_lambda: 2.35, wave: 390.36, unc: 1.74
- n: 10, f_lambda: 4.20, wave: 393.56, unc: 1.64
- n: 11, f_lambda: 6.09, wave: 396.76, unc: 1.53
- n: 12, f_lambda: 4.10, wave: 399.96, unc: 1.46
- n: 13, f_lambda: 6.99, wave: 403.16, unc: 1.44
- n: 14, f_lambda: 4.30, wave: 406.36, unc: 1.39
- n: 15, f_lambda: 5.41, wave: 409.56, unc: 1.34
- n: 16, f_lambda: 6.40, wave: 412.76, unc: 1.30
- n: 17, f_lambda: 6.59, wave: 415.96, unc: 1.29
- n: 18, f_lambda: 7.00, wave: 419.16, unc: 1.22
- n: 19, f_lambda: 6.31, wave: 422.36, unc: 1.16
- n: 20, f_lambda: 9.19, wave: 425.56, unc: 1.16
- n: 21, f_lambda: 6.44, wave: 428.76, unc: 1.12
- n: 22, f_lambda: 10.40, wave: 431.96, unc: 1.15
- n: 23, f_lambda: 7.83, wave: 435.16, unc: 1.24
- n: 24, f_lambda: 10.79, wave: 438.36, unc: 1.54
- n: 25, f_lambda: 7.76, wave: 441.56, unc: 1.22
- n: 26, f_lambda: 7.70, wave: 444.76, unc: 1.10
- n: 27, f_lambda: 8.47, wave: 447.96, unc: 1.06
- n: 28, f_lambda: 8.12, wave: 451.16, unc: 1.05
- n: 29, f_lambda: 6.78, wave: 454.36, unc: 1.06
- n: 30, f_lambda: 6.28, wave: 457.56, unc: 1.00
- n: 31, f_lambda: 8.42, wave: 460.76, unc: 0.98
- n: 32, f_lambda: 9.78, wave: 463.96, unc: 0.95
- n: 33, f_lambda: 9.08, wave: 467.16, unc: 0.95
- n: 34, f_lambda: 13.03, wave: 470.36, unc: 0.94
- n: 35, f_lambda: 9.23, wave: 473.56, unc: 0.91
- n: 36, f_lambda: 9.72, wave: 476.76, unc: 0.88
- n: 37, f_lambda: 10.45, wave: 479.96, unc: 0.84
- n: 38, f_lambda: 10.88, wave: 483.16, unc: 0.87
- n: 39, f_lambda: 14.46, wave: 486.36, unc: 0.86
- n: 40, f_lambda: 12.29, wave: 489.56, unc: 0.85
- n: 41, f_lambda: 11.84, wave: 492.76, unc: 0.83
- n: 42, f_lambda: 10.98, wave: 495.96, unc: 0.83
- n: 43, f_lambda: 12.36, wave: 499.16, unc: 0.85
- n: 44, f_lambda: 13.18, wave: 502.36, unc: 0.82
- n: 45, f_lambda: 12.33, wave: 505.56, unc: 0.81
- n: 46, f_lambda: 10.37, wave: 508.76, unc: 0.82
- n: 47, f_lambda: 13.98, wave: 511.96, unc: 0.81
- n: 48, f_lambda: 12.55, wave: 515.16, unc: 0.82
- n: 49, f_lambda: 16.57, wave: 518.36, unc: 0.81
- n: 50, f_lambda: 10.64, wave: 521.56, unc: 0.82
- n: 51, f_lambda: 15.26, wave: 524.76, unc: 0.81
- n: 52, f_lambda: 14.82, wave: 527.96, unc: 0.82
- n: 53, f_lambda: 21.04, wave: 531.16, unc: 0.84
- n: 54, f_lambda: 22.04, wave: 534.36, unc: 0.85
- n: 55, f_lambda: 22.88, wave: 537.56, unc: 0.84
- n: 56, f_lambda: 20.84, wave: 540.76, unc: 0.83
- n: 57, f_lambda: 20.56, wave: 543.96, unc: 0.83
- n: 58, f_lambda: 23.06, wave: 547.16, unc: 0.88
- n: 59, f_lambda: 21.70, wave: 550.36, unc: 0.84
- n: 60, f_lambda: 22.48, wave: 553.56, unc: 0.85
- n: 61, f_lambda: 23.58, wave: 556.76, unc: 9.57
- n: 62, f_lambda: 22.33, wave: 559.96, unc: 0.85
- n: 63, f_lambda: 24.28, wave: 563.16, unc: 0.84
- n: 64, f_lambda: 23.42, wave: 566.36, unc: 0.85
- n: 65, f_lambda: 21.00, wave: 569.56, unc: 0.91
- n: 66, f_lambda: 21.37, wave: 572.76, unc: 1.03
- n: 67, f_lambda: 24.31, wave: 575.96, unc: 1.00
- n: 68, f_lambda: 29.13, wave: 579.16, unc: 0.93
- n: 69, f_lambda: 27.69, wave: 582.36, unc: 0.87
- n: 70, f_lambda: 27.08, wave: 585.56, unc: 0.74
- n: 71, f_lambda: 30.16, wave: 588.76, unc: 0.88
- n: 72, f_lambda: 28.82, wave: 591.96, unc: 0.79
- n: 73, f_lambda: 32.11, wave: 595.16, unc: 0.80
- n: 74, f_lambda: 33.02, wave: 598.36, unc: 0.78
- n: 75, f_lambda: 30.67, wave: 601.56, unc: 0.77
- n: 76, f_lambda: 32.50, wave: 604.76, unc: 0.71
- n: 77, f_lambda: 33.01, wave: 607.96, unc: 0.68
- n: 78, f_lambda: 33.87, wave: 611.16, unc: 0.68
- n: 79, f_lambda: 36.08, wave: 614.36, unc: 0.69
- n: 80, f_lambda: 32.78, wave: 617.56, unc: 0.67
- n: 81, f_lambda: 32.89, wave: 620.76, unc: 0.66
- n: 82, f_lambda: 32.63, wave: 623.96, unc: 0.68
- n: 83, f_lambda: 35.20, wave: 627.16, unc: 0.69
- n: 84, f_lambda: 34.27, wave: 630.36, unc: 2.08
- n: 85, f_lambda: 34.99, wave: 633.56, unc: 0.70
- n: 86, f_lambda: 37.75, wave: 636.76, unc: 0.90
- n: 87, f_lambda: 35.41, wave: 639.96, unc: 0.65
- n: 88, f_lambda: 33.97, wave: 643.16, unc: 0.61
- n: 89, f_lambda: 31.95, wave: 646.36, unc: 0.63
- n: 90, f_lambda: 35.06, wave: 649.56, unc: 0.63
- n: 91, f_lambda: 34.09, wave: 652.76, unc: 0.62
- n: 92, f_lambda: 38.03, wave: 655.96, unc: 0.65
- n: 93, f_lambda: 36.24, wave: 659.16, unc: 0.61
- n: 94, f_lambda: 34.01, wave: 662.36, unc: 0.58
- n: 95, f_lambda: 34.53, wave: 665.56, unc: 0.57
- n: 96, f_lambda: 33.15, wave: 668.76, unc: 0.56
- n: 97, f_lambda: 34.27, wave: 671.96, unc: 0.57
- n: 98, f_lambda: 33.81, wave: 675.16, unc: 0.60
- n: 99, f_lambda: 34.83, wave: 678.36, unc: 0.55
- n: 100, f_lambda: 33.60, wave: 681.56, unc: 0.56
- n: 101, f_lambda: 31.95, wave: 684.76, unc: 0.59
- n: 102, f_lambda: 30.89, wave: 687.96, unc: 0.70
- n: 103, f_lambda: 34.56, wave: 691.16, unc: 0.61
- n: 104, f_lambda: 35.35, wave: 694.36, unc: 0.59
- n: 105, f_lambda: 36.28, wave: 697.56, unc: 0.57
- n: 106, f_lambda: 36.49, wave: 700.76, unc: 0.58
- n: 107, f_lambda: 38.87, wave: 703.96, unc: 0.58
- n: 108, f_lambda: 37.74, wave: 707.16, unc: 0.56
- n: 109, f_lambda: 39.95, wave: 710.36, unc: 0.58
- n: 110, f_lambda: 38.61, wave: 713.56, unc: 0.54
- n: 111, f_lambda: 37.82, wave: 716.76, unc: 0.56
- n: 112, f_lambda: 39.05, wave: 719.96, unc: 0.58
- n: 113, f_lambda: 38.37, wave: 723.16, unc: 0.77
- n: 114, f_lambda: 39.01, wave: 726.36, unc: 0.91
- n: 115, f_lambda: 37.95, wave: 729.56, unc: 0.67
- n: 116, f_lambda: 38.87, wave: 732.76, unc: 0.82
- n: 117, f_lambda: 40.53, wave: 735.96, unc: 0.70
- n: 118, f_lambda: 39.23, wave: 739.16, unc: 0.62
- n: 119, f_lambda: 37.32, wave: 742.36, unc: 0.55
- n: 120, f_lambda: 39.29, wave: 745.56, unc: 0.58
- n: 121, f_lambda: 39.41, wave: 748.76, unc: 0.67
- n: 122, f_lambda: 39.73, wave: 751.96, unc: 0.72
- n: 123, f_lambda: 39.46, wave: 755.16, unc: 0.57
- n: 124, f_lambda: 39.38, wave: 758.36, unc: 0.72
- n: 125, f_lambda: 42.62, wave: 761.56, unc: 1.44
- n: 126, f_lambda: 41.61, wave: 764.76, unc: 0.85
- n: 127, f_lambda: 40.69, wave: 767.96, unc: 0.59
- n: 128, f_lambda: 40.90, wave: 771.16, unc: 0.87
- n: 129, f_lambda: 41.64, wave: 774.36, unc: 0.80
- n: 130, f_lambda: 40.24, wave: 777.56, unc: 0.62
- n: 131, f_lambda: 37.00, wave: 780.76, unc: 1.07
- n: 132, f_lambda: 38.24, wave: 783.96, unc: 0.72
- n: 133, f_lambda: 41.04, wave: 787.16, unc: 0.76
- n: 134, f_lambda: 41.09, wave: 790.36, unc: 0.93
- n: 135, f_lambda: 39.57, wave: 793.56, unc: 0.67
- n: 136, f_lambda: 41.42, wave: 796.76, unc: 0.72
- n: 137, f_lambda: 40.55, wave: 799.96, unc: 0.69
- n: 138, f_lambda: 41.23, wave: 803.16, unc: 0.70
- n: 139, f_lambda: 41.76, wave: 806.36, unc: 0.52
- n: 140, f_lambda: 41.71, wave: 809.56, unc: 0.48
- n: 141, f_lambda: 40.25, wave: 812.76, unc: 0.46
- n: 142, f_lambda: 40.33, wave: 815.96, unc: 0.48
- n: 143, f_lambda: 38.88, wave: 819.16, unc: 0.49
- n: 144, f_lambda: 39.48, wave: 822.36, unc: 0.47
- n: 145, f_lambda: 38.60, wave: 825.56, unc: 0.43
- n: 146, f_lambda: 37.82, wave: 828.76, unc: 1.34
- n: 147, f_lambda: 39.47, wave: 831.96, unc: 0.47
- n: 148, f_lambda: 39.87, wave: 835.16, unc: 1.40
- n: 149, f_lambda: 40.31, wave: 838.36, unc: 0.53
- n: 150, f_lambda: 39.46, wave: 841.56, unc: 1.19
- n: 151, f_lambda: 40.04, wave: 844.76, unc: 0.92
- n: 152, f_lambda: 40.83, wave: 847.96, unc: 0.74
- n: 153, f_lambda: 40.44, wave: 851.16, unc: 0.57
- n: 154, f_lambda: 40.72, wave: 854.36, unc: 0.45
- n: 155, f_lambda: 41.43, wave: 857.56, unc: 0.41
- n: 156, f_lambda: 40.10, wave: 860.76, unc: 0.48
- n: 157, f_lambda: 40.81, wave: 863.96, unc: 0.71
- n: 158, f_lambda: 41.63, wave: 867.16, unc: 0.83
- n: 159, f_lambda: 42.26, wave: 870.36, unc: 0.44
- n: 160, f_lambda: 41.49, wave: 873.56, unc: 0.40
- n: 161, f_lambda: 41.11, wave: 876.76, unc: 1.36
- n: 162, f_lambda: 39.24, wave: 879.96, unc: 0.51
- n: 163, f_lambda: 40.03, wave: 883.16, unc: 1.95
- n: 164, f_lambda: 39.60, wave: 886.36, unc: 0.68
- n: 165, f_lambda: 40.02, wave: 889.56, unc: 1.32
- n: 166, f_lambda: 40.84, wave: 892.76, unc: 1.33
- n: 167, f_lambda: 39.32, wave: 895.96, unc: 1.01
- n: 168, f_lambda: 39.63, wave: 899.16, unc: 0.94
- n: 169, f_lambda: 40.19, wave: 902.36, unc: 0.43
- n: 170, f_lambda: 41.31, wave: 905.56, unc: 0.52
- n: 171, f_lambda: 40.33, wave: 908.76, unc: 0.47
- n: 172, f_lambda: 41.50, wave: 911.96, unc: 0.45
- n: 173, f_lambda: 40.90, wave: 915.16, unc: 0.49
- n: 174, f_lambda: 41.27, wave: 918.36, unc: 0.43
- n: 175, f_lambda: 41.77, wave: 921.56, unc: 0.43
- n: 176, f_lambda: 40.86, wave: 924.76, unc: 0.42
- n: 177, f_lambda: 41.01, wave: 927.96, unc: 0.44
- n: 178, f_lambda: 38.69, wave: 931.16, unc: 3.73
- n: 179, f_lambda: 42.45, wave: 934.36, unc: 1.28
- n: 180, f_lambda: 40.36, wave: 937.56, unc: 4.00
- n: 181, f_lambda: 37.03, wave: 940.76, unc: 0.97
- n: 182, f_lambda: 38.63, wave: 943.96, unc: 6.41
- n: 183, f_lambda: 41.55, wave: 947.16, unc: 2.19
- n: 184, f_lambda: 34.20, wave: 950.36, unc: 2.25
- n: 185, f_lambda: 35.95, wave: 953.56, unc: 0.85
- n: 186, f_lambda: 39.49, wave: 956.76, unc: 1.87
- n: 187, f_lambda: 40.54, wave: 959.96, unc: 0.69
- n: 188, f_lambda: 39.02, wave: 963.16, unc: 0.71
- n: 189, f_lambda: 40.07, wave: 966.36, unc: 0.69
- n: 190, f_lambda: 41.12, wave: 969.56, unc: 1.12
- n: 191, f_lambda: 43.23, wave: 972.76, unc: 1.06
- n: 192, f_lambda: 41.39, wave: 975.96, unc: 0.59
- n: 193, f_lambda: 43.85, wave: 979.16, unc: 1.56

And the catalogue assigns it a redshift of 0.327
